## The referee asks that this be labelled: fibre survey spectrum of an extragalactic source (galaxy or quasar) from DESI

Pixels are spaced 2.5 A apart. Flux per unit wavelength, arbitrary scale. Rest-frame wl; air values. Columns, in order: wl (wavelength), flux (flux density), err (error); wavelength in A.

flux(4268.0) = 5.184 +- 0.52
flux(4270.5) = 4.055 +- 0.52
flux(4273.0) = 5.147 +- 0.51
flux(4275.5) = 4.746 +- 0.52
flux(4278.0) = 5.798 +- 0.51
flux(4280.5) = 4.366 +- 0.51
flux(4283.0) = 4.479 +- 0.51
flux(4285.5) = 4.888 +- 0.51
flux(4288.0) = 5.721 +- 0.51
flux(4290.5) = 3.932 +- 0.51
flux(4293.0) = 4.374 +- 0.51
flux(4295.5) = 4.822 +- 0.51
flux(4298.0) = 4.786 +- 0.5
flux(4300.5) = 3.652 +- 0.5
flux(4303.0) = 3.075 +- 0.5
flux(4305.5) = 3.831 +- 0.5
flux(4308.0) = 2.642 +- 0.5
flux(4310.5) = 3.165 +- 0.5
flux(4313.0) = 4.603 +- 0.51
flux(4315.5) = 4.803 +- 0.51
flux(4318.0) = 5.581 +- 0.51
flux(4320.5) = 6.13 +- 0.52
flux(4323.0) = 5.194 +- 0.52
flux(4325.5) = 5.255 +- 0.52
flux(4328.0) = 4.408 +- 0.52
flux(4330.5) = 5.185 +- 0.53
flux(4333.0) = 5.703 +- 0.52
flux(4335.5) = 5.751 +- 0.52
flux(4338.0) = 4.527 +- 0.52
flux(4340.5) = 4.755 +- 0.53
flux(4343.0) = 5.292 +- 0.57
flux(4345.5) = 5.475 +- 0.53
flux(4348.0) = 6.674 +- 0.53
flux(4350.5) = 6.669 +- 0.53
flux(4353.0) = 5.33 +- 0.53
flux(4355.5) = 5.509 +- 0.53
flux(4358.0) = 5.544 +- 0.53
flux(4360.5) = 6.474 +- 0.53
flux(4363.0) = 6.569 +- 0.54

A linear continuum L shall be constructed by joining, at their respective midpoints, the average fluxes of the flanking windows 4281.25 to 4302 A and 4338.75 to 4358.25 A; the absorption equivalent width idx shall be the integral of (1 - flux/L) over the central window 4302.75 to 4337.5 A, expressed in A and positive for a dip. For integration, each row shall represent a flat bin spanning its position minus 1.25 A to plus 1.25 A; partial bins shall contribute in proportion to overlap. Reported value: 2.8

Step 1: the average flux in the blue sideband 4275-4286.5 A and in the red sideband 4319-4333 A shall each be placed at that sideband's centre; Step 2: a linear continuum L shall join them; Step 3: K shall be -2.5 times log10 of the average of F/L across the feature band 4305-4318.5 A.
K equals 0.27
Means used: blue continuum 4.86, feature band 4.04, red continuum 5.28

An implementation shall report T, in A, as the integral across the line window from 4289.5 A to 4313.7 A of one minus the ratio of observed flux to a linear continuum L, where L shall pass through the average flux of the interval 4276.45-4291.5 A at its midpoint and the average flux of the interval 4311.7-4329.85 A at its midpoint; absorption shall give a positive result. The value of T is 5.4 A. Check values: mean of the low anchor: 4.88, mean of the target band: 3.87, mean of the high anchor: 5.14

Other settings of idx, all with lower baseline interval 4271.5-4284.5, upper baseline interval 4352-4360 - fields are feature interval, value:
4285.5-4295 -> 0.5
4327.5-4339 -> 0.4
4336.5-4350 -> 0.1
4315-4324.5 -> -0.4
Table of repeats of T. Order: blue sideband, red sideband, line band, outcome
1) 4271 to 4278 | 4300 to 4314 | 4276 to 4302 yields -2.1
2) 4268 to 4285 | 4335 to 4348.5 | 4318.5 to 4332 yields -0.2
